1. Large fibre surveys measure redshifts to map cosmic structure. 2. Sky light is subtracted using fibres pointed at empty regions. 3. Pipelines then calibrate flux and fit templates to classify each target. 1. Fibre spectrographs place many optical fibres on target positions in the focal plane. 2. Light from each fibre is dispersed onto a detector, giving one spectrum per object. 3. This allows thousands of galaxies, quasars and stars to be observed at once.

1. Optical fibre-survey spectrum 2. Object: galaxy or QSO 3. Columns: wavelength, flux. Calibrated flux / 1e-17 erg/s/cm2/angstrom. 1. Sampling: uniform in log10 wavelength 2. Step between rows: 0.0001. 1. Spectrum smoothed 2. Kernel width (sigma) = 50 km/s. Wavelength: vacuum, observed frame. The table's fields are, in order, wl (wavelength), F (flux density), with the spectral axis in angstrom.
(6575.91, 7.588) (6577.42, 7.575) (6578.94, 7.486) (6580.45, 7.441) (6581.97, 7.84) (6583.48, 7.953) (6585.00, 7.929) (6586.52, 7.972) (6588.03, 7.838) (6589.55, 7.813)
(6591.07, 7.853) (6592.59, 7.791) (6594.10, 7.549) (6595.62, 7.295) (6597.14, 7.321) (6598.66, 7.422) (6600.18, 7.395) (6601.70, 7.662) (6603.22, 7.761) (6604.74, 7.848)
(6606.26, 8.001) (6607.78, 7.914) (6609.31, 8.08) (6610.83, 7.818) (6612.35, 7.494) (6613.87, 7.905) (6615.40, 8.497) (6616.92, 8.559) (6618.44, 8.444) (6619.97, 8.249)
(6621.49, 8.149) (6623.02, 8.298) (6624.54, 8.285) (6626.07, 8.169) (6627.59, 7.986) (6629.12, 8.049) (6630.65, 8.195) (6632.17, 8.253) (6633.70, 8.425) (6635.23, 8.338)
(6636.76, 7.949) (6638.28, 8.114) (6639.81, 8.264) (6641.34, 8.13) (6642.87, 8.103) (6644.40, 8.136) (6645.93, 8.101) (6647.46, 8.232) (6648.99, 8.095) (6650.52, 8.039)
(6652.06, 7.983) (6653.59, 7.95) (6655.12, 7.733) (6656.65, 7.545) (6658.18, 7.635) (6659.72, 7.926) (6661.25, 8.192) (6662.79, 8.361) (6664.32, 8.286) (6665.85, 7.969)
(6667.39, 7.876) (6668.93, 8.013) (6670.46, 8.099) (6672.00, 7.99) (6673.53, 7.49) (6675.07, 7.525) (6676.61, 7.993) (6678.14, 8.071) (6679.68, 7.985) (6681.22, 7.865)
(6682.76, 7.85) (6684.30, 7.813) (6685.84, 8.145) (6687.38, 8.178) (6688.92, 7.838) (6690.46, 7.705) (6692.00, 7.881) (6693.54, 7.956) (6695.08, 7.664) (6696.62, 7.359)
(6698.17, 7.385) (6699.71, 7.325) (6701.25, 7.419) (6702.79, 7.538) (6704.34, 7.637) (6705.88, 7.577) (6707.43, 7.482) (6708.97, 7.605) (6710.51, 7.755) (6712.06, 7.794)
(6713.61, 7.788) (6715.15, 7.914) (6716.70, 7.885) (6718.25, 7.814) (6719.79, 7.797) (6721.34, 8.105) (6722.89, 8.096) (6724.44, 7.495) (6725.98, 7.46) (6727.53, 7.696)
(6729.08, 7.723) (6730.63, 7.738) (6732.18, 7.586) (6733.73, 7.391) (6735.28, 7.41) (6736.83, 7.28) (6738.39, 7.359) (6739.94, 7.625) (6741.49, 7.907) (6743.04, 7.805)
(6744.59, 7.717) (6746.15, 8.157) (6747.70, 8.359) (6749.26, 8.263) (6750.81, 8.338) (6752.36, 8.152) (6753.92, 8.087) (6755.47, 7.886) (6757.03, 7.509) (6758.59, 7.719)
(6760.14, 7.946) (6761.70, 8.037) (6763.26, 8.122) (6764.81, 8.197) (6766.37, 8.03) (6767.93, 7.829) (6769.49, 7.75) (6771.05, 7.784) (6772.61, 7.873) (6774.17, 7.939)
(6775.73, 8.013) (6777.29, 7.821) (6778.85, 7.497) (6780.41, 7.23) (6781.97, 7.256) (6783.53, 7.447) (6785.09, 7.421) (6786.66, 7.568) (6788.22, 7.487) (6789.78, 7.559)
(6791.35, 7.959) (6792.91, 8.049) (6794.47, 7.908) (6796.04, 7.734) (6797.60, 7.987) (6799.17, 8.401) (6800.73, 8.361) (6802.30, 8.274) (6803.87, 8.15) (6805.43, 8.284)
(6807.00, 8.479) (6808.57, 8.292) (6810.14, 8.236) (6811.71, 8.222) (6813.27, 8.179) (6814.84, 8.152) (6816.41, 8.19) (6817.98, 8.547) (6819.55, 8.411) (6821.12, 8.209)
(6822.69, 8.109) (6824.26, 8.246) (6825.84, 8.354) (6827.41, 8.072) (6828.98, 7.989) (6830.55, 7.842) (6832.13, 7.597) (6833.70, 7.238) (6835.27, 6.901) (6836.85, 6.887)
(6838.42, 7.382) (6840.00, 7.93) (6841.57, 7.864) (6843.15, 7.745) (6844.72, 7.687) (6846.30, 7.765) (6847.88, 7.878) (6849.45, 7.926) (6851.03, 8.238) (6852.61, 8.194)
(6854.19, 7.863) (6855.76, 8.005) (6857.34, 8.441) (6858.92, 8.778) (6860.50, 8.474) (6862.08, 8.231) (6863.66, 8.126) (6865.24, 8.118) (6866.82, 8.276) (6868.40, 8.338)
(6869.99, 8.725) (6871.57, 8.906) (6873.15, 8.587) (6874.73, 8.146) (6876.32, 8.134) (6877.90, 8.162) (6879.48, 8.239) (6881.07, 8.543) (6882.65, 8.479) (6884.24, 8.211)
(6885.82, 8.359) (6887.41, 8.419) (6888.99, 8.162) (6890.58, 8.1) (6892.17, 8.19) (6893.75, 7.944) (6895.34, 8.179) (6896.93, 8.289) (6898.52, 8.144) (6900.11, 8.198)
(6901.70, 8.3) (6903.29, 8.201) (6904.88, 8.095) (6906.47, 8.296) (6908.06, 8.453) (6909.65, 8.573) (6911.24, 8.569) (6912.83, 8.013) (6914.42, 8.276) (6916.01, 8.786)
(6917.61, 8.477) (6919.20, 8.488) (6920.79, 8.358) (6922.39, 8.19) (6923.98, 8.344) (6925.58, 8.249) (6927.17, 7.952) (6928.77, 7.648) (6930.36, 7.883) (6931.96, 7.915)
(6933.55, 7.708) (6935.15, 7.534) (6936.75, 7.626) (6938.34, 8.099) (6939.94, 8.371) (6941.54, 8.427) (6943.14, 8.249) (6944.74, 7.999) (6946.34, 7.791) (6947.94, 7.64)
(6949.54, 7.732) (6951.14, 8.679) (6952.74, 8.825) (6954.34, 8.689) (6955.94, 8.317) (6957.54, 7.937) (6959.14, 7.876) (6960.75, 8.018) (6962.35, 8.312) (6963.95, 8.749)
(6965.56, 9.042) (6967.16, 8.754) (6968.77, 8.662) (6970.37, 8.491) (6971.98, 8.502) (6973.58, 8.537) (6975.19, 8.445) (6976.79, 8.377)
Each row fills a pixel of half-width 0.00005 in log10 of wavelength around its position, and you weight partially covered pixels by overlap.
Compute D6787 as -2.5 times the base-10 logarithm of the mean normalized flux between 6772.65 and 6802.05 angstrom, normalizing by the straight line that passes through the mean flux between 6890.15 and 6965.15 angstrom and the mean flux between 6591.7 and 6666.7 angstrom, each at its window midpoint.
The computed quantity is 0.045 mag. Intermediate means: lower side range 8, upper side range 8.19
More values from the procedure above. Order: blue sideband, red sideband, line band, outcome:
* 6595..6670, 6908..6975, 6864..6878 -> -0.02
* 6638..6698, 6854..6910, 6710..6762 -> 0.03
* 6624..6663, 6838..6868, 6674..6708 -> 0.05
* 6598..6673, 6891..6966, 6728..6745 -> 0.07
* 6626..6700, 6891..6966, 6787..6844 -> 0.02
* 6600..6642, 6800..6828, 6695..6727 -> 0.07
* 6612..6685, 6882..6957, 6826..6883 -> 0.02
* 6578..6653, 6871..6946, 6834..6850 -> 0.08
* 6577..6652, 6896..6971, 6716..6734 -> 0.04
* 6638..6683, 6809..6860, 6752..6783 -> 0.02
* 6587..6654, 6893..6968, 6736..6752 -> 0.03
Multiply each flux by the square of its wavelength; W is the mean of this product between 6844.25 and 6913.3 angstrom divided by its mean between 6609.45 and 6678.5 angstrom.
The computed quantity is 1.1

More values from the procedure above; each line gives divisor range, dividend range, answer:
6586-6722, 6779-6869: 1.06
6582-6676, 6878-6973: 1.13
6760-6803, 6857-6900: 1.09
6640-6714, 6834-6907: 1.10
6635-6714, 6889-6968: 1.12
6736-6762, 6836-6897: 1.07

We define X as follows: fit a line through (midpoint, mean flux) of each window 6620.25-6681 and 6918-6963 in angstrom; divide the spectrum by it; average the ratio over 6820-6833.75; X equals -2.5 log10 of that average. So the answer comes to 0.01 mag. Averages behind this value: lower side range 8.05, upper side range 8.11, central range 8.01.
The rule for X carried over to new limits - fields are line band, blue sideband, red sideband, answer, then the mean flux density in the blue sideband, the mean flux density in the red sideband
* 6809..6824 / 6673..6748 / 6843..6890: -0.023 mag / 7.73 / 8.25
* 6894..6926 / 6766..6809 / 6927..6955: -0.041 mag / 7.87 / 8.04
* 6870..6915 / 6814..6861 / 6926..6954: -0.041 mag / 7.96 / 8.02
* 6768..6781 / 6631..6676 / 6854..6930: 0.056 mag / 8.03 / 8.29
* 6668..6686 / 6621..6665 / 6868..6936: 0.031 mag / 8.1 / 8.25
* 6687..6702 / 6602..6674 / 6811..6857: 0.050 mag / 8.06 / 7.92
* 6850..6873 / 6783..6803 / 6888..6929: -0.032 mag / 7.86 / 8.26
